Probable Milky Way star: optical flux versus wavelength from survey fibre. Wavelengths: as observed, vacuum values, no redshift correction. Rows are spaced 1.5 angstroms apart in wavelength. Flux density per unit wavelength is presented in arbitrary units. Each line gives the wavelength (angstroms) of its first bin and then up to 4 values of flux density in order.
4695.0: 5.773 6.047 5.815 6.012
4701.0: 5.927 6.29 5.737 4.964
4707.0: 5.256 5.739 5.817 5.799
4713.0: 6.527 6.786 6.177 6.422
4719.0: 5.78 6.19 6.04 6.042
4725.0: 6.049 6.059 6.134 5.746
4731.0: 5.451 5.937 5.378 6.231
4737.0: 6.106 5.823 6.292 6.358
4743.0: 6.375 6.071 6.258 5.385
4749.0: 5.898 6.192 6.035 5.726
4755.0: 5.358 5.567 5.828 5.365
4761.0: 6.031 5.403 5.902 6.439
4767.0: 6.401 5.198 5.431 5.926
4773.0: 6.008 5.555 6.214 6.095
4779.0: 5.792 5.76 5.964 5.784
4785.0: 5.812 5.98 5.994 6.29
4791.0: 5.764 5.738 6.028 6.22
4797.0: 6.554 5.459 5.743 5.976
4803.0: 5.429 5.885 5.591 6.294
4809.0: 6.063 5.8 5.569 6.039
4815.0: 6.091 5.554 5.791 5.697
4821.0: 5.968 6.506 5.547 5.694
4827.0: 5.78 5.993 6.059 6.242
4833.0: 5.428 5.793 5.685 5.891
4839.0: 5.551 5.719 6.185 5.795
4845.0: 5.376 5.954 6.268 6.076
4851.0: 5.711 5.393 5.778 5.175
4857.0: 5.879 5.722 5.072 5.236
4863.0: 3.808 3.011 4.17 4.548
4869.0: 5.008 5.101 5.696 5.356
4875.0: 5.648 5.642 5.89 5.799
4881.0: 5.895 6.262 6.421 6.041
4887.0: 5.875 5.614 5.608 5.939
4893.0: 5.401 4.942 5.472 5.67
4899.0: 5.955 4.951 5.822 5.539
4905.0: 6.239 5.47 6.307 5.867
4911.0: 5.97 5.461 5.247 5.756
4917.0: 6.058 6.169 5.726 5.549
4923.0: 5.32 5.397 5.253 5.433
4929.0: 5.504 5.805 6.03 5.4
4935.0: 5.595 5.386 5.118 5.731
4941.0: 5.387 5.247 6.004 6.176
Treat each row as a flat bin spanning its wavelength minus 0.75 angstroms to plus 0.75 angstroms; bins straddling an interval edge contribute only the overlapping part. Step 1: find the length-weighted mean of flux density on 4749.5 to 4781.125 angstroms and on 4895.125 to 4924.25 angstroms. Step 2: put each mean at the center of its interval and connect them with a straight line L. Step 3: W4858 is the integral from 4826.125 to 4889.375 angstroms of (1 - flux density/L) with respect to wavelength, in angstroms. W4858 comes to 2.0 angstroms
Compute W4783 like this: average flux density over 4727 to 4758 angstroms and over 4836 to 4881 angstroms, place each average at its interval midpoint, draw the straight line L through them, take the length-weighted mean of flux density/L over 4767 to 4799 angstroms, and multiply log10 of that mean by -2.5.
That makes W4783 -0.03 mag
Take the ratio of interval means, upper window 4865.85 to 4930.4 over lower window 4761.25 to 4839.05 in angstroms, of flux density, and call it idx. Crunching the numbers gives 0.96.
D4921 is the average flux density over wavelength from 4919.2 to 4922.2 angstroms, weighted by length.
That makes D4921 5.65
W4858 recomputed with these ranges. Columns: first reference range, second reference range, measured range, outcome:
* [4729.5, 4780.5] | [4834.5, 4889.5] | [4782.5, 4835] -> -1.8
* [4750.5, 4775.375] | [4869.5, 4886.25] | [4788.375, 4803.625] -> -0.4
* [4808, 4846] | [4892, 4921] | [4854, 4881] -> 2.9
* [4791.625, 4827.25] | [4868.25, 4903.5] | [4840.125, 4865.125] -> 1.4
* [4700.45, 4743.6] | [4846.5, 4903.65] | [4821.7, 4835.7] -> -0.7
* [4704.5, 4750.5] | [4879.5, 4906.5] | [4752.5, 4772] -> 0.6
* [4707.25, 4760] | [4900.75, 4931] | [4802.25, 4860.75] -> 0.2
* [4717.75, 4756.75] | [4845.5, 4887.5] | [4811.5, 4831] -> -0.9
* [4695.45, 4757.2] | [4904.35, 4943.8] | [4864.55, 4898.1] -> 1.2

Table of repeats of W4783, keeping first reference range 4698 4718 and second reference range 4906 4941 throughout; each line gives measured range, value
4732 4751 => -0.02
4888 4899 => 0.02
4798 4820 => 0.00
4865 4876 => 0.13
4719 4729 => -0.02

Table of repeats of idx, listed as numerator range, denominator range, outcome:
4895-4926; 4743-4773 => 0.97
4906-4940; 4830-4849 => 0.97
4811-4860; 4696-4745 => 0.97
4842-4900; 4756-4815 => 0.93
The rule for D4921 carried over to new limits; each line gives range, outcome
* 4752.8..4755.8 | 5.54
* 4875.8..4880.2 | 5.78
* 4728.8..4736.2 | 5.75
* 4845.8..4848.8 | 6.11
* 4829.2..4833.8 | 5.91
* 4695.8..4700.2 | 5.96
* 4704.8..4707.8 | 5.12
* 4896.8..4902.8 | 5.6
